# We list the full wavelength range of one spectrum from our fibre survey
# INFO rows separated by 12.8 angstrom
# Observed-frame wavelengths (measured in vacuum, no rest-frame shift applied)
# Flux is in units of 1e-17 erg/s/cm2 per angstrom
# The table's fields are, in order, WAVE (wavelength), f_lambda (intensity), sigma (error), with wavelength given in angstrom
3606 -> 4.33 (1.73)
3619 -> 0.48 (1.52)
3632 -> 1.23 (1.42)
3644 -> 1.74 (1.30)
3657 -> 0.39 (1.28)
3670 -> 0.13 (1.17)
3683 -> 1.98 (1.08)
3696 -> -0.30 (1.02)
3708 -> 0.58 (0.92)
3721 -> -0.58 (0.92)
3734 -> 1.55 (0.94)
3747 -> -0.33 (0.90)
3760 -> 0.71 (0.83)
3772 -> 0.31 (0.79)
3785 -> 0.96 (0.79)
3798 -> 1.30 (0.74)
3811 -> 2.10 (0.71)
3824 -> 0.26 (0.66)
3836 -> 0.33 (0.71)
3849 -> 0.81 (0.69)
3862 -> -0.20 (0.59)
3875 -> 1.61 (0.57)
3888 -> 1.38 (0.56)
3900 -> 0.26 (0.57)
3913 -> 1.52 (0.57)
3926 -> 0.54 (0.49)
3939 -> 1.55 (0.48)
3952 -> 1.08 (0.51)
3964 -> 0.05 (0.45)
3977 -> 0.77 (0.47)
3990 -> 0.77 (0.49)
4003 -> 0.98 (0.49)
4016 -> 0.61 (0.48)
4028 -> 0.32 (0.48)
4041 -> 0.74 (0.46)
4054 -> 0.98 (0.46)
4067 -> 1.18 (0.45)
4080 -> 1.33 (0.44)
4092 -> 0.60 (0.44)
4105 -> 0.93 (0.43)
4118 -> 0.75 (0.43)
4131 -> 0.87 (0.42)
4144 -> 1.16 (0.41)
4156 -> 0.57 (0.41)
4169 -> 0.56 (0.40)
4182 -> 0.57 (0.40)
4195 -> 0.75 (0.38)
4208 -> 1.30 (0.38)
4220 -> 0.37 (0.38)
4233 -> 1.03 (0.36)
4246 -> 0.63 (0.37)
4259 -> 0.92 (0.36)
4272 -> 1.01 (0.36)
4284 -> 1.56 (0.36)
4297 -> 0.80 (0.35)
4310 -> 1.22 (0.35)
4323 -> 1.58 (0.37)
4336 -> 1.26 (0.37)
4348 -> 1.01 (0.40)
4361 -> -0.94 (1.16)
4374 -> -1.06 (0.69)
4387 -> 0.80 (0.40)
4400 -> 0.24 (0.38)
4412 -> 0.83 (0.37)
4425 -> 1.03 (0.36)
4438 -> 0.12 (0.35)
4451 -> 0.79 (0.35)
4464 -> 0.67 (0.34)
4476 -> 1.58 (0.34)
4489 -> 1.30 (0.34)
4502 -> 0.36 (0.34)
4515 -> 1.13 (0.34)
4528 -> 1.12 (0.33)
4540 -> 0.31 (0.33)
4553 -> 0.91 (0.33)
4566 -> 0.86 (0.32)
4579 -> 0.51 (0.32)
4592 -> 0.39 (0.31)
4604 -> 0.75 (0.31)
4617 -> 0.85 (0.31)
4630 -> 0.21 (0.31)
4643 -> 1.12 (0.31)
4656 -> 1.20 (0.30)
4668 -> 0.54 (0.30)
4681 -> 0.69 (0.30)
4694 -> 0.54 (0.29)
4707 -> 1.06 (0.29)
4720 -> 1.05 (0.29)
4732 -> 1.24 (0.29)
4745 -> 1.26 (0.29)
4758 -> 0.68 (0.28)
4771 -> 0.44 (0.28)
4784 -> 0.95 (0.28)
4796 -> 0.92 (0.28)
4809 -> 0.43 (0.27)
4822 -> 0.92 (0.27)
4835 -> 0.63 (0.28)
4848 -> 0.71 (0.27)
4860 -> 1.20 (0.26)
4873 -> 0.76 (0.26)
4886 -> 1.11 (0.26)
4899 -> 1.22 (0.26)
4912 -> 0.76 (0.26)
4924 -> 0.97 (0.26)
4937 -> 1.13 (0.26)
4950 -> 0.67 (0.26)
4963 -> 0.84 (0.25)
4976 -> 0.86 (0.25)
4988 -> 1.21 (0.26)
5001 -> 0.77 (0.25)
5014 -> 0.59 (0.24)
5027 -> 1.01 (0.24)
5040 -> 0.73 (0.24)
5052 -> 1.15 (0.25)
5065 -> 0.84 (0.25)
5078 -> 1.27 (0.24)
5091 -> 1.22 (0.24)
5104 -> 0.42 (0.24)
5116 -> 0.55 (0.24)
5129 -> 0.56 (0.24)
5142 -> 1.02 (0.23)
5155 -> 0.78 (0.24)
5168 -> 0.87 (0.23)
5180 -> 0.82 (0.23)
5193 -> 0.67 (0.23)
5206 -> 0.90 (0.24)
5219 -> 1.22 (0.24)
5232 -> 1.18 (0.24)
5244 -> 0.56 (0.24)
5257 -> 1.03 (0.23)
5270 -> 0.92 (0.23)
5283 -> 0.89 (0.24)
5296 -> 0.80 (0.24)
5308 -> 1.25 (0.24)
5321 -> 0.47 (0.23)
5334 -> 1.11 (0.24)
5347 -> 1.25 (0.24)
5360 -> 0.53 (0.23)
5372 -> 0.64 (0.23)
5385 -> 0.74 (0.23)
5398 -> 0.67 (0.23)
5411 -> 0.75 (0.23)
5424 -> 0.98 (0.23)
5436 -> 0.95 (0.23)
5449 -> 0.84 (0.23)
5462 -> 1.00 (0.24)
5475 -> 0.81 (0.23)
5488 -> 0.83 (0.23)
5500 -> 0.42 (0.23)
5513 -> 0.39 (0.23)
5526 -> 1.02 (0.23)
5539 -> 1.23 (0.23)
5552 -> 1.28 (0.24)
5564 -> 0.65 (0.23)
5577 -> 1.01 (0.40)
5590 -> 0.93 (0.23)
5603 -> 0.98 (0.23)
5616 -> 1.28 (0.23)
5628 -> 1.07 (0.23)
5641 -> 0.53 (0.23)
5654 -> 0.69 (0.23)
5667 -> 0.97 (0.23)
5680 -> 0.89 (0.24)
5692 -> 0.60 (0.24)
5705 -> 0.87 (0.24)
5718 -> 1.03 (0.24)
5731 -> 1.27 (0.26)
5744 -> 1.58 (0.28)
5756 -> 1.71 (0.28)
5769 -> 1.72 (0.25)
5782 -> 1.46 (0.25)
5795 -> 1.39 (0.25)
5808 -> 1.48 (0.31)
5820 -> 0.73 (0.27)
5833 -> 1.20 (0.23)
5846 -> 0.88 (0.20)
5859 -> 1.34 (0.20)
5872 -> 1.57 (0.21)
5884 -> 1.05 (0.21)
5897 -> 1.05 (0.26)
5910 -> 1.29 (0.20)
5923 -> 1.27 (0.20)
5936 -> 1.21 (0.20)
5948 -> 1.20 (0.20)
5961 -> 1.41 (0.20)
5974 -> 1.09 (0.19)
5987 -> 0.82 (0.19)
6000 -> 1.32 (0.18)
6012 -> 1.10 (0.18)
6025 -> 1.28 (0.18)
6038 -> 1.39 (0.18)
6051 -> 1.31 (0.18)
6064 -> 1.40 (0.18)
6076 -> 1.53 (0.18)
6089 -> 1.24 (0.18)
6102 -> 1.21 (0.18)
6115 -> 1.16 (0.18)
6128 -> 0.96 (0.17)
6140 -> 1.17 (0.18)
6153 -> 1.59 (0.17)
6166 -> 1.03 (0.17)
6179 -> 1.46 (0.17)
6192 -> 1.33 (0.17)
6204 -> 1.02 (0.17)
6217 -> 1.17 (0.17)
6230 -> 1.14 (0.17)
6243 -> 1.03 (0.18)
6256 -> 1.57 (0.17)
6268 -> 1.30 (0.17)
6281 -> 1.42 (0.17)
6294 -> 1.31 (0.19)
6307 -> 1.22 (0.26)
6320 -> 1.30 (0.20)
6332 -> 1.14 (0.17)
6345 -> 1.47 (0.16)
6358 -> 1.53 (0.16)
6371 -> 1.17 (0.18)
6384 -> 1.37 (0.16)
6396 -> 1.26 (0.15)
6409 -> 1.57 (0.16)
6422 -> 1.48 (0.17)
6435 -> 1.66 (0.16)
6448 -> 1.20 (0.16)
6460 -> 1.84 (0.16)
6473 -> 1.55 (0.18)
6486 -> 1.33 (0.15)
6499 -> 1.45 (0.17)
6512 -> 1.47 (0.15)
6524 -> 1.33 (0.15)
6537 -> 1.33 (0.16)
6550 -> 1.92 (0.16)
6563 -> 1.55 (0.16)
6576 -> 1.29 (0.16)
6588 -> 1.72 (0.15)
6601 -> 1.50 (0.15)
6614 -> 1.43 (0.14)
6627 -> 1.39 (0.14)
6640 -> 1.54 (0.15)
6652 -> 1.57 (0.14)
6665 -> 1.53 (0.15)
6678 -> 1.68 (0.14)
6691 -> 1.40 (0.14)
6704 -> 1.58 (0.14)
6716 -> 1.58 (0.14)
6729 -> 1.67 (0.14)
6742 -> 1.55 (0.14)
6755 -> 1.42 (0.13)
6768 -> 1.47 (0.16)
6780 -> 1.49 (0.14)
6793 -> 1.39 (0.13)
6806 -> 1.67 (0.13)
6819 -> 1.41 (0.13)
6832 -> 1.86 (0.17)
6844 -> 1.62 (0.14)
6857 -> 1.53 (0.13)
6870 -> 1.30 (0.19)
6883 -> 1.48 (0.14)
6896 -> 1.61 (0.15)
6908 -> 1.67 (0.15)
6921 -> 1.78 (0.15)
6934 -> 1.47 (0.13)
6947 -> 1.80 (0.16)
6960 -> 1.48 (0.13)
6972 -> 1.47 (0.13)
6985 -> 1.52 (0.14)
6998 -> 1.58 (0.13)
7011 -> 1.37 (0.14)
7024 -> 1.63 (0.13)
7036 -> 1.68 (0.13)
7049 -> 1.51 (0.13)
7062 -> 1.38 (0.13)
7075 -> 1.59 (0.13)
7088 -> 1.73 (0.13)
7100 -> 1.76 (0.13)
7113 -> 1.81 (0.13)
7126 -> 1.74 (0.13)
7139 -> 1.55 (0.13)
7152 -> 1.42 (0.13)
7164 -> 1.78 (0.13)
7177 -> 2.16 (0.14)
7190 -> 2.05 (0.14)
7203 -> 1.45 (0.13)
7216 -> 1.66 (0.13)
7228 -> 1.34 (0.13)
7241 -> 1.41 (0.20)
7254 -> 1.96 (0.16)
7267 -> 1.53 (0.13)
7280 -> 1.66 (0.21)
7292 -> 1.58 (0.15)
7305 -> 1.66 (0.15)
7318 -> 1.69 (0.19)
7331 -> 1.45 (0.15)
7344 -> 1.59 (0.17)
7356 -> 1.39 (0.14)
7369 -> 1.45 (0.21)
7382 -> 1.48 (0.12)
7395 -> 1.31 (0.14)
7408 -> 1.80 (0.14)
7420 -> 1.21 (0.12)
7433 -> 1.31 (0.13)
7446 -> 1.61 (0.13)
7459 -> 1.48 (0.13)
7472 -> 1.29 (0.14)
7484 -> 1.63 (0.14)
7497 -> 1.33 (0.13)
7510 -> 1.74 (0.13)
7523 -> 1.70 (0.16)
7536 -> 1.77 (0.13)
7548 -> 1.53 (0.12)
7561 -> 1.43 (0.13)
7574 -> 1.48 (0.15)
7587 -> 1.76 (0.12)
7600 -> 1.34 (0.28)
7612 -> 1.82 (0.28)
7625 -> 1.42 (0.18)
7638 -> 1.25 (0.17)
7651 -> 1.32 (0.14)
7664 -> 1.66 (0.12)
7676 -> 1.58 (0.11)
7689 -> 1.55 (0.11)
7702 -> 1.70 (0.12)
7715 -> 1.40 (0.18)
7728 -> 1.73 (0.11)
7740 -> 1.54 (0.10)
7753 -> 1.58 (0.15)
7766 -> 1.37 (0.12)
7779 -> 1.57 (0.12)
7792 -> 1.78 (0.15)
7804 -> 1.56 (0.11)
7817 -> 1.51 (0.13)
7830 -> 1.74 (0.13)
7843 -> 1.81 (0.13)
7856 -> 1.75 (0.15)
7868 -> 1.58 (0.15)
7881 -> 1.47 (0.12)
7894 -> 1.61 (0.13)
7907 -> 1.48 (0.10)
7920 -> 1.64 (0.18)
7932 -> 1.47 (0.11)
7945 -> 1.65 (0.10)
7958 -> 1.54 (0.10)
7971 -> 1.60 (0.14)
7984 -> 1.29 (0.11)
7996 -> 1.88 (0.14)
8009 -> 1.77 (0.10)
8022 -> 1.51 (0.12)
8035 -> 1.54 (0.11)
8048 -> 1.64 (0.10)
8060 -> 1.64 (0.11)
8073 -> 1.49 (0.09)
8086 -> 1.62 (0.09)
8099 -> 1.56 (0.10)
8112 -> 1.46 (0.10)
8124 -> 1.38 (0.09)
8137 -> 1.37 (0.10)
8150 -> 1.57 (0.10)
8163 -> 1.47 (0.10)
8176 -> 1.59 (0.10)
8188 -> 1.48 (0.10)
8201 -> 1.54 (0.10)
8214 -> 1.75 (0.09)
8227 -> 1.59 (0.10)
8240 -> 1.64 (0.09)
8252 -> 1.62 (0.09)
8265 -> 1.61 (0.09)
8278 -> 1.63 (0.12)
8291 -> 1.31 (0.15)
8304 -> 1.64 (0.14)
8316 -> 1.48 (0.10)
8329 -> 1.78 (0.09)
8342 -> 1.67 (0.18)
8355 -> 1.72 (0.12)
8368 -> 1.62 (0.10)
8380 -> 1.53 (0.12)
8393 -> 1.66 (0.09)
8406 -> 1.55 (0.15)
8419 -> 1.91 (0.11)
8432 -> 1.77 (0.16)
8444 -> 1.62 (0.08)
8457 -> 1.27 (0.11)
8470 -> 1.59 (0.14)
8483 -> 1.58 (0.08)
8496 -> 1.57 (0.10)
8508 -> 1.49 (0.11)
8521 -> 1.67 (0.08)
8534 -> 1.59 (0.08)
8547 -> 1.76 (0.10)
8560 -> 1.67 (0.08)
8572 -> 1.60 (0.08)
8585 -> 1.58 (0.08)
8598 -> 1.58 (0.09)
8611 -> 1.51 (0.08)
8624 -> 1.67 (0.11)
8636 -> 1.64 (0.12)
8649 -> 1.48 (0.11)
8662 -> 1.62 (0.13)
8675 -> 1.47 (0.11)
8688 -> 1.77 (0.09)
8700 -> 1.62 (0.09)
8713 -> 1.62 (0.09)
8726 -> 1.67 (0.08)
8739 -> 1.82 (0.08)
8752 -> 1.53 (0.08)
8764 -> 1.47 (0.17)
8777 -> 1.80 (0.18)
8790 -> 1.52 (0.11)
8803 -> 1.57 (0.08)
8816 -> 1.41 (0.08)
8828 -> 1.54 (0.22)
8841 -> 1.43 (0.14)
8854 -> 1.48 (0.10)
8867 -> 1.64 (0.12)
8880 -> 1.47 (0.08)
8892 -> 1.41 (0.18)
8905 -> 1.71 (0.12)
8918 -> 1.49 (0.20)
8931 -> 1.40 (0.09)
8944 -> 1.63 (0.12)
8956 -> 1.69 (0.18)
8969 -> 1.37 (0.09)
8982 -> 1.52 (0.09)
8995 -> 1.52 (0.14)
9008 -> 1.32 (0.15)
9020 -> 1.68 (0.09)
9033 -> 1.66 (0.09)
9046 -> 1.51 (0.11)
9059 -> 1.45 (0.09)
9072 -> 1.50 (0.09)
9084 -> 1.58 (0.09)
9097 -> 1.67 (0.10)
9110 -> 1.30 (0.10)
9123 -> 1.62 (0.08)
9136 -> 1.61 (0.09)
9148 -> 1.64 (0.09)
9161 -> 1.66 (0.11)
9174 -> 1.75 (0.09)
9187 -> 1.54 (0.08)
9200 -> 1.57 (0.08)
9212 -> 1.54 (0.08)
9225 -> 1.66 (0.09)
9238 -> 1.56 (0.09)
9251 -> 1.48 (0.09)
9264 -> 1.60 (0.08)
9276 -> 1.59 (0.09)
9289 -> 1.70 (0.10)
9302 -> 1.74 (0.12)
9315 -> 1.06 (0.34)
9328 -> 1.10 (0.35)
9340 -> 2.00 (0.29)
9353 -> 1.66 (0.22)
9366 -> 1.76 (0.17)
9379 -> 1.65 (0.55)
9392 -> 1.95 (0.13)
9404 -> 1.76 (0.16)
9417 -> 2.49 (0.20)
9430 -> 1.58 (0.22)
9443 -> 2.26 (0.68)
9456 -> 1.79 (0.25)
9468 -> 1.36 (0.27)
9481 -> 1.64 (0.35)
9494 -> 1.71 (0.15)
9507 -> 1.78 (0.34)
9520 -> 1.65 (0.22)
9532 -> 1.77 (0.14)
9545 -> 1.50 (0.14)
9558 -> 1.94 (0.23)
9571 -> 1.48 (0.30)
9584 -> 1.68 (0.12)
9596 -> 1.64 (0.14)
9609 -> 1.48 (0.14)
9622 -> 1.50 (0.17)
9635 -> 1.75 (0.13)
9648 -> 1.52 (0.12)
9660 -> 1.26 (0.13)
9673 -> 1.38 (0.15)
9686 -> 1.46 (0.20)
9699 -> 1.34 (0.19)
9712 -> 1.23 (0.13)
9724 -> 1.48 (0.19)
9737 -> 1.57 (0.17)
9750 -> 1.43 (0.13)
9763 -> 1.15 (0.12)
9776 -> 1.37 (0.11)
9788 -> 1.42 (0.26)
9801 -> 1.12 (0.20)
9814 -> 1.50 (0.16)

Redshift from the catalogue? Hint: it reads 0.43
